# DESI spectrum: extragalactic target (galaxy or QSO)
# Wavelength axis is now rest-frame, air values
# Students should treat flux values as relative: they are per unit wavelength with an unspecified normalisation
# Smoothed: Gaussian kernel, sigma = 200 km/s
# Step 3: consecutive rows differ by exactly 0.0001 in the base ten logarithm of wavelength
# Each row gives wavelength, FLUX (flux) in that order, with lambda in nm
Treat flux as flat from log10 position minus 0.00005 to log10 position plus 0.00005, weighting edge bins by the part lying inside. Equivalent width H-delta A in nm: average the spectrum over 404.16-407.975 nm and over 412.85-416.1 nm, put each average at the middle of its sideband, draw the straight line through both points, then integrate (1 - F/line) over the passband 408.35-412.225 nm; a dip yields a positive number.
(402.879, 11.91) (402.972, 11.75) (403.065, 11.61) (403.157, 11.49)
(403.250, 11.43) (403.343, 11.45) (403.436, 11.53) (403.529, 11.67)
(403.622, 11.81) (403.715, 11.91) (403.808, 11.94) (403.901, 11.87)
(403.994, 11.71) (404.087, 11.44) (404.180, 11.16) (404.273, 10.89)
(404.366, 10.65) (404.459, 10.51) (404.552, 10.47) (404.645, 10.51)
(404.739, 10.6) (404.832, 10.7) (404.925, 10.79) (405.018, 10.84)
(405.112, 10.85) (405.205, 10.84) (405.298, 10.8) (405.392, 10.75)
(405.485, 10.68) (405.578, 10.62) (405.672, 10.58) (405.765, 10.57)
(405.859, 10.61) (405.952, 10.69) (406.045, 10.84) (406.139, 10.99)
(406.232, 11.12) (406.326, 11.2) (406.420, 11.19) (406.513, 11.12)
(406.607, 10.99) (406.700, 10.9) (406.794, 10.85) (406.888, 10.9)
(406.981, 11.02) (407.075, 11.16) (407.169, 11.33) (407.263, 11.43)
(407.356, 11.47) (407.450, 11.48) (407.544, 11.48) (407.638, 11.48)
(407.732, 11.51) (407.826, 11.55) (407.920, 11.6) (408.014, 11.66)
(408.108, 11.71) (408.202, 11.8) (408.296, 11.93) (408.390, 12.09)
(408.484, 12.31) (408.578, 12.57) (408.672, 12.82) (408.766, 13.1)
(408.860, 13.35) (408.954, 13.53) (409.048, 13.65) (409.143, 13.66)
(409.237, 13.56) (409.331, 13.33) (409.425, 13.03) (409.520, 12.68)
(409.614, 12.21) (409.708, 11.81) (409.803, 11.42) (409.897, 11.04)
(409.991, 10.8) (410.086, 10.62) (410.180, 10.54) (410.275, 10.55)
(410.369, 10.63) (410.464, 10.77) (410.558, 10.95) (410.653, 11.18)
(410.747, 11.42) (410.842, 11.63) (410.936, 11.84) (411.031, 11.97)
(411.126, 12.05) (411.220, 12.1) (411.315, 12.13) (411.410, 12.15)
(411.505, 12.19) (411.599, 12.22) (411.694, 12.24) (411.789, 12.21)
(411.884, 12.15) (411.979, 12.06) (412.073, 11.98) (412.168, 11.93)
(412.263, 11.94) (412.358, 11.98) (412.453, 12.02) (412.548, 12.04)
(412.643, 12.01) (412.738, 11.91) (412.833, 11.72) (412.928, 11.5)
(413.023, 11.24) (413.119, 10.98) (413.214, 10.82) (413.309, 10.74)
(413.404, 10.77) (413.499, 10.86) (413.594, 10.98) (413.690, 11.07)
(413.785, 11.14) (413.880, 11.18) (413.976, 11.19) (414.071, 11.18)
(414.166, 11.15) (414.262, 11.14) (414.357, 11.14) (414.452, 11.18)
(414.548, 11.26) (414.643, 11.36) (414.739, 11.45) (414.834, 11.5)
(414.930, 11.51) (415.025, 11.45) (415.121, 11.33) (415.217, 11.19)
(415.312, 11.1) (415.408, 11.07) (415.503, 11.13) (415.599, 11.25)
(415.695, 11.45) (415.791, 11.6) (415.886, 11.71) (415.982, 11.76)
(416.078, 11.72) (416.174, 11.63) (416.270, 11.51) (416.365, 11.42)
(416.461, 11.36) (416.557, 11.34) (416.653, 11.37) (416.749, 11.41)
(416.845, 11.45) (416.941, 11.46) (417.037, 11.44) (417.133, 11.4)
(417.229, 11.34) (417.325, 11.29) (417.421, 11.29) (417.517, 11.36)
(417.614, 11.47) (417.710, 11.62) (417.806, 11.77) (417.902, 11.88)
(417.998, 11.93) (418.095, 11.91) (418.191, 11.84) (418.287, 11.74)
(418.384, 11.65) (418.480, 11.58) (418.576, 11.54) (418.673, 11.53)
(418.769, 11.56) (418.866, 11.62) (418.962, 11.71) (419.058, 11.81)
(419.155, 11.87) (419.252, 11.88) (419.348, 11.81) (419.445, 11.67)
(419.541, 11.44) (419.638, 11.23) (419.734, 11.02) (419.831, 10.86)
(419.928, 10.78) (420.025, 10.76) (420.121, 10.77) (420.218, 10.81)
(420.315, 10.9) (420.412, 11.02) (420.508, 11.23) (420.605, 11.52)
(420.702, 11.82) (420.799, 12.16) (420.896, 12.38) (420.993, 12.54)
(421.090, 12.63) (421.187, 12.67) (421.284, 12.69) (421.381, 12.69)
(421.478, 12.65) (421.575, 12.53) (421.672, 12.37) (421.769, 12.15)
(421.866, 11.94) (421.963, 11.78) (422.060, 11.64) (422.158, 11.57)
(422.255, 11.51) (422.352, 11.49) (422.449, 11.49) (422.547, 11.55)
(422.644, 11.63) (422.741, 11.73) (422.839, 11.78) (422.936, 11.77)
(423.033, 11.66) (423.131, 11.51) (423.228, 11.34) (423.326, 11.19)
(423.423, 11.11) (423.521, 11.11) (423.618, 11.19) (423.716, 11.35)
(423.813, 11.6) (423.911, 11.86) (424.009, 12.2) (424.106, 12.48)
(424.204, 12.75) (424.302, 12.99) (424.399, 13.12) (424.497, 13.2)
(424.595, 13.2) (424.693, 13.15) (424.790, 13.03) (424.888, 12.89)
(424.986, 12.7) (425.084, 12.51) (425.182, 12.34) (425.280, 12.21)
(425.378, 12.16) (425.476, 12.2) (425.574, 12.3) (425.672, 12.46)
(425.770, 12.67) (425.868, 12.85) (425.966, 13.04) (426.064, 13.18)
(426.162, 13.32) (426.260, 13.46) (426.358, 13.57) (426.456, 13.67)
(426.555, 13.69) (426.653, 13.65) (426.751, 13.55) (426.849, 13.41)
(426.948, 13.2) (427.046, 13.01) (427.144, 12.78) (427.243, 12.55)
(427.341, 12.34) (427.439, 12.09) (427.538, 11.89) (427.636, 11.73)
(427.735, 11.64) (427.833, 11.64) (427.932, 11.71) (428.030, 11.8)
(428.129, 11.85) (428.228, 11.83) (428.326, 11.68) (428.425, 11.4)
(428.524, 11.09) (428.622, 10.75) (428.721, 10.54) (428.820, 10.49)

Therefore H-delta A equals -0.33 nm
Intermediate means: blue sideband 11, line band 12.1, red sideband 11.2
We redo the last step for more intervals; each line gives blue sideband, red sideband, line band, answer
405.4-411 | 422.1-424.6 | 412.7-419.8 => 0.18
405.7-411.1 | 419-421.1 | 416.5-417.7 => 0.01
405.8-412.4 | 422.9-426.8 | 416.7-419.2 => 0.12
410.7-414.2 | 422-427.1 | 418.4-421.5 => 0.12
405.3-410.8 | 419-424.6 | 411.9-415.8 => 0.09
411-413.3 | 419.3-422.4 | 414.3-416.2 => 0.07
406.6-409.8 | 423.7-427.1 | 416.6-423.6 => 0.54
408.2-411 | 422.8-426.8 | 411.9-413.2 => 0.04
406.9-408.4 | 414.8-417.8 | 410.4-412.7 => -0.08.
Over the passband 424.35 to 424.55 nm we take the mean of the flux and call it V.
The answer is 13.2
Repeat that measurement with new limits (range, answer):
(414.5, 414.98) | 11.4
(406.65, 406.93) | 10.9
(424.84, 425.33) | 12.5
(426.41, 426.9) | 13.6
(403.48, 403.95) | 11.8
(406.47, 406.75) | 11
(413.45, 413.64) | 10.9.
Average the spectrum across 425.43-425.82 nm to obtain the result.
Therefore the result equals 12.4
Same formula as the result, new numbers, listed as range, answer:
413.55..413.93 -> 11.1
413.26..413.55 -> 10.8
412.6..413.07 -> 11.7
